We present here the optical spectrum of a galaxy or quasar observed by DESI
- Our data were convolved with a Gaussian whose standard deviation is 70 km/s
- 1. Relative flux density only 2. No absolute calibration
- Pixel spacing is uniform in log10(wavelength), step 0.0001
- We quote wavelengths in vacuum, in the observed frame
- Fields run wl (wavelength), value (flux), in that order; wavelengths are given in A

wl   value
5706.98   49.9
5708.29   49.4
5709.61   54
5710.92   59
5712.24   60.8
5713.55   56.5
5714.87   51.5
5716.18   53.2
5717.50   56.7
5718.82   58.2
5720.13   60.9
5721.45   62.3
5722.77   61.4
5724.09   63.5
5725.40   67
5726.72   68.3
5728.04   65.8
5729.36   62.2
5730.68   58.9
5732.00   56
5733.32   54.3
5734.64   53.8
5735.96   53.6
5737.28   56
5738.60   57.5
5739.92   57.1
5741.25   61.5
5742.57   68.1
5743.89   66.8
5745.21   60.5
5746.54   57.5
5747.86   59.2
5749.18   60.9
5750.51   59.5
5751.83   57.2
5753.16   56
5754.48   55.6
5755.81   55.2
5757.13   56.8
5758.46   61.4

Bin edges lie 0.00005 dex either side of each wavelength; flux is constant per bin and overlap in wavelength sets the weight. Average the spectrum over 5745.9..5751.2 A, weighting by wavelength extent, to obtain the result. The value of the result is 59.3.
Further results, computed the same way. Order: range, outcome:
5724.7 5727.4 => 67.7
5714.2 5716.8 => 52.4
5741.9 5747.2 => 63.2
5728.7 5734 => 57.8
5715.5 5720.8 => 57.3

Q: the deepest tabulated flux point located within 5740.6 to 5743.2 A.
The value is 61.5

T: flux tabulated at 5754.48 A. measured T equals 55.6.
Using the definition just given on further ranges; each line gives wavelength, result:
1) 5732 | 56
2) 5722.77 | 61.4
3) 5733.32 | 54.3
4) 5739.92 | 57.1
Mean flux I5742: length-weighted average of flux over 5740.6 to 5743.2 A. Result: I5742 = 64.8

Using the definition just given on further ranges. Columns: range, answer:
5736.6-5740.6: 56.8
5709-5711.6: 56.6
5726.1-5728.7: 67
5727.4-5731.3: 62.3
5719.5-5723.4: 61.5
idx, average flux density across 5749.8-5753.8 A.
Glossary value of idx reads 57.5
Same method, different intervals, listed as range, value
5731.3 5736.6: 54.5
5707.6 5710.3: 51.8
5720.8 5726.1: 63.6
